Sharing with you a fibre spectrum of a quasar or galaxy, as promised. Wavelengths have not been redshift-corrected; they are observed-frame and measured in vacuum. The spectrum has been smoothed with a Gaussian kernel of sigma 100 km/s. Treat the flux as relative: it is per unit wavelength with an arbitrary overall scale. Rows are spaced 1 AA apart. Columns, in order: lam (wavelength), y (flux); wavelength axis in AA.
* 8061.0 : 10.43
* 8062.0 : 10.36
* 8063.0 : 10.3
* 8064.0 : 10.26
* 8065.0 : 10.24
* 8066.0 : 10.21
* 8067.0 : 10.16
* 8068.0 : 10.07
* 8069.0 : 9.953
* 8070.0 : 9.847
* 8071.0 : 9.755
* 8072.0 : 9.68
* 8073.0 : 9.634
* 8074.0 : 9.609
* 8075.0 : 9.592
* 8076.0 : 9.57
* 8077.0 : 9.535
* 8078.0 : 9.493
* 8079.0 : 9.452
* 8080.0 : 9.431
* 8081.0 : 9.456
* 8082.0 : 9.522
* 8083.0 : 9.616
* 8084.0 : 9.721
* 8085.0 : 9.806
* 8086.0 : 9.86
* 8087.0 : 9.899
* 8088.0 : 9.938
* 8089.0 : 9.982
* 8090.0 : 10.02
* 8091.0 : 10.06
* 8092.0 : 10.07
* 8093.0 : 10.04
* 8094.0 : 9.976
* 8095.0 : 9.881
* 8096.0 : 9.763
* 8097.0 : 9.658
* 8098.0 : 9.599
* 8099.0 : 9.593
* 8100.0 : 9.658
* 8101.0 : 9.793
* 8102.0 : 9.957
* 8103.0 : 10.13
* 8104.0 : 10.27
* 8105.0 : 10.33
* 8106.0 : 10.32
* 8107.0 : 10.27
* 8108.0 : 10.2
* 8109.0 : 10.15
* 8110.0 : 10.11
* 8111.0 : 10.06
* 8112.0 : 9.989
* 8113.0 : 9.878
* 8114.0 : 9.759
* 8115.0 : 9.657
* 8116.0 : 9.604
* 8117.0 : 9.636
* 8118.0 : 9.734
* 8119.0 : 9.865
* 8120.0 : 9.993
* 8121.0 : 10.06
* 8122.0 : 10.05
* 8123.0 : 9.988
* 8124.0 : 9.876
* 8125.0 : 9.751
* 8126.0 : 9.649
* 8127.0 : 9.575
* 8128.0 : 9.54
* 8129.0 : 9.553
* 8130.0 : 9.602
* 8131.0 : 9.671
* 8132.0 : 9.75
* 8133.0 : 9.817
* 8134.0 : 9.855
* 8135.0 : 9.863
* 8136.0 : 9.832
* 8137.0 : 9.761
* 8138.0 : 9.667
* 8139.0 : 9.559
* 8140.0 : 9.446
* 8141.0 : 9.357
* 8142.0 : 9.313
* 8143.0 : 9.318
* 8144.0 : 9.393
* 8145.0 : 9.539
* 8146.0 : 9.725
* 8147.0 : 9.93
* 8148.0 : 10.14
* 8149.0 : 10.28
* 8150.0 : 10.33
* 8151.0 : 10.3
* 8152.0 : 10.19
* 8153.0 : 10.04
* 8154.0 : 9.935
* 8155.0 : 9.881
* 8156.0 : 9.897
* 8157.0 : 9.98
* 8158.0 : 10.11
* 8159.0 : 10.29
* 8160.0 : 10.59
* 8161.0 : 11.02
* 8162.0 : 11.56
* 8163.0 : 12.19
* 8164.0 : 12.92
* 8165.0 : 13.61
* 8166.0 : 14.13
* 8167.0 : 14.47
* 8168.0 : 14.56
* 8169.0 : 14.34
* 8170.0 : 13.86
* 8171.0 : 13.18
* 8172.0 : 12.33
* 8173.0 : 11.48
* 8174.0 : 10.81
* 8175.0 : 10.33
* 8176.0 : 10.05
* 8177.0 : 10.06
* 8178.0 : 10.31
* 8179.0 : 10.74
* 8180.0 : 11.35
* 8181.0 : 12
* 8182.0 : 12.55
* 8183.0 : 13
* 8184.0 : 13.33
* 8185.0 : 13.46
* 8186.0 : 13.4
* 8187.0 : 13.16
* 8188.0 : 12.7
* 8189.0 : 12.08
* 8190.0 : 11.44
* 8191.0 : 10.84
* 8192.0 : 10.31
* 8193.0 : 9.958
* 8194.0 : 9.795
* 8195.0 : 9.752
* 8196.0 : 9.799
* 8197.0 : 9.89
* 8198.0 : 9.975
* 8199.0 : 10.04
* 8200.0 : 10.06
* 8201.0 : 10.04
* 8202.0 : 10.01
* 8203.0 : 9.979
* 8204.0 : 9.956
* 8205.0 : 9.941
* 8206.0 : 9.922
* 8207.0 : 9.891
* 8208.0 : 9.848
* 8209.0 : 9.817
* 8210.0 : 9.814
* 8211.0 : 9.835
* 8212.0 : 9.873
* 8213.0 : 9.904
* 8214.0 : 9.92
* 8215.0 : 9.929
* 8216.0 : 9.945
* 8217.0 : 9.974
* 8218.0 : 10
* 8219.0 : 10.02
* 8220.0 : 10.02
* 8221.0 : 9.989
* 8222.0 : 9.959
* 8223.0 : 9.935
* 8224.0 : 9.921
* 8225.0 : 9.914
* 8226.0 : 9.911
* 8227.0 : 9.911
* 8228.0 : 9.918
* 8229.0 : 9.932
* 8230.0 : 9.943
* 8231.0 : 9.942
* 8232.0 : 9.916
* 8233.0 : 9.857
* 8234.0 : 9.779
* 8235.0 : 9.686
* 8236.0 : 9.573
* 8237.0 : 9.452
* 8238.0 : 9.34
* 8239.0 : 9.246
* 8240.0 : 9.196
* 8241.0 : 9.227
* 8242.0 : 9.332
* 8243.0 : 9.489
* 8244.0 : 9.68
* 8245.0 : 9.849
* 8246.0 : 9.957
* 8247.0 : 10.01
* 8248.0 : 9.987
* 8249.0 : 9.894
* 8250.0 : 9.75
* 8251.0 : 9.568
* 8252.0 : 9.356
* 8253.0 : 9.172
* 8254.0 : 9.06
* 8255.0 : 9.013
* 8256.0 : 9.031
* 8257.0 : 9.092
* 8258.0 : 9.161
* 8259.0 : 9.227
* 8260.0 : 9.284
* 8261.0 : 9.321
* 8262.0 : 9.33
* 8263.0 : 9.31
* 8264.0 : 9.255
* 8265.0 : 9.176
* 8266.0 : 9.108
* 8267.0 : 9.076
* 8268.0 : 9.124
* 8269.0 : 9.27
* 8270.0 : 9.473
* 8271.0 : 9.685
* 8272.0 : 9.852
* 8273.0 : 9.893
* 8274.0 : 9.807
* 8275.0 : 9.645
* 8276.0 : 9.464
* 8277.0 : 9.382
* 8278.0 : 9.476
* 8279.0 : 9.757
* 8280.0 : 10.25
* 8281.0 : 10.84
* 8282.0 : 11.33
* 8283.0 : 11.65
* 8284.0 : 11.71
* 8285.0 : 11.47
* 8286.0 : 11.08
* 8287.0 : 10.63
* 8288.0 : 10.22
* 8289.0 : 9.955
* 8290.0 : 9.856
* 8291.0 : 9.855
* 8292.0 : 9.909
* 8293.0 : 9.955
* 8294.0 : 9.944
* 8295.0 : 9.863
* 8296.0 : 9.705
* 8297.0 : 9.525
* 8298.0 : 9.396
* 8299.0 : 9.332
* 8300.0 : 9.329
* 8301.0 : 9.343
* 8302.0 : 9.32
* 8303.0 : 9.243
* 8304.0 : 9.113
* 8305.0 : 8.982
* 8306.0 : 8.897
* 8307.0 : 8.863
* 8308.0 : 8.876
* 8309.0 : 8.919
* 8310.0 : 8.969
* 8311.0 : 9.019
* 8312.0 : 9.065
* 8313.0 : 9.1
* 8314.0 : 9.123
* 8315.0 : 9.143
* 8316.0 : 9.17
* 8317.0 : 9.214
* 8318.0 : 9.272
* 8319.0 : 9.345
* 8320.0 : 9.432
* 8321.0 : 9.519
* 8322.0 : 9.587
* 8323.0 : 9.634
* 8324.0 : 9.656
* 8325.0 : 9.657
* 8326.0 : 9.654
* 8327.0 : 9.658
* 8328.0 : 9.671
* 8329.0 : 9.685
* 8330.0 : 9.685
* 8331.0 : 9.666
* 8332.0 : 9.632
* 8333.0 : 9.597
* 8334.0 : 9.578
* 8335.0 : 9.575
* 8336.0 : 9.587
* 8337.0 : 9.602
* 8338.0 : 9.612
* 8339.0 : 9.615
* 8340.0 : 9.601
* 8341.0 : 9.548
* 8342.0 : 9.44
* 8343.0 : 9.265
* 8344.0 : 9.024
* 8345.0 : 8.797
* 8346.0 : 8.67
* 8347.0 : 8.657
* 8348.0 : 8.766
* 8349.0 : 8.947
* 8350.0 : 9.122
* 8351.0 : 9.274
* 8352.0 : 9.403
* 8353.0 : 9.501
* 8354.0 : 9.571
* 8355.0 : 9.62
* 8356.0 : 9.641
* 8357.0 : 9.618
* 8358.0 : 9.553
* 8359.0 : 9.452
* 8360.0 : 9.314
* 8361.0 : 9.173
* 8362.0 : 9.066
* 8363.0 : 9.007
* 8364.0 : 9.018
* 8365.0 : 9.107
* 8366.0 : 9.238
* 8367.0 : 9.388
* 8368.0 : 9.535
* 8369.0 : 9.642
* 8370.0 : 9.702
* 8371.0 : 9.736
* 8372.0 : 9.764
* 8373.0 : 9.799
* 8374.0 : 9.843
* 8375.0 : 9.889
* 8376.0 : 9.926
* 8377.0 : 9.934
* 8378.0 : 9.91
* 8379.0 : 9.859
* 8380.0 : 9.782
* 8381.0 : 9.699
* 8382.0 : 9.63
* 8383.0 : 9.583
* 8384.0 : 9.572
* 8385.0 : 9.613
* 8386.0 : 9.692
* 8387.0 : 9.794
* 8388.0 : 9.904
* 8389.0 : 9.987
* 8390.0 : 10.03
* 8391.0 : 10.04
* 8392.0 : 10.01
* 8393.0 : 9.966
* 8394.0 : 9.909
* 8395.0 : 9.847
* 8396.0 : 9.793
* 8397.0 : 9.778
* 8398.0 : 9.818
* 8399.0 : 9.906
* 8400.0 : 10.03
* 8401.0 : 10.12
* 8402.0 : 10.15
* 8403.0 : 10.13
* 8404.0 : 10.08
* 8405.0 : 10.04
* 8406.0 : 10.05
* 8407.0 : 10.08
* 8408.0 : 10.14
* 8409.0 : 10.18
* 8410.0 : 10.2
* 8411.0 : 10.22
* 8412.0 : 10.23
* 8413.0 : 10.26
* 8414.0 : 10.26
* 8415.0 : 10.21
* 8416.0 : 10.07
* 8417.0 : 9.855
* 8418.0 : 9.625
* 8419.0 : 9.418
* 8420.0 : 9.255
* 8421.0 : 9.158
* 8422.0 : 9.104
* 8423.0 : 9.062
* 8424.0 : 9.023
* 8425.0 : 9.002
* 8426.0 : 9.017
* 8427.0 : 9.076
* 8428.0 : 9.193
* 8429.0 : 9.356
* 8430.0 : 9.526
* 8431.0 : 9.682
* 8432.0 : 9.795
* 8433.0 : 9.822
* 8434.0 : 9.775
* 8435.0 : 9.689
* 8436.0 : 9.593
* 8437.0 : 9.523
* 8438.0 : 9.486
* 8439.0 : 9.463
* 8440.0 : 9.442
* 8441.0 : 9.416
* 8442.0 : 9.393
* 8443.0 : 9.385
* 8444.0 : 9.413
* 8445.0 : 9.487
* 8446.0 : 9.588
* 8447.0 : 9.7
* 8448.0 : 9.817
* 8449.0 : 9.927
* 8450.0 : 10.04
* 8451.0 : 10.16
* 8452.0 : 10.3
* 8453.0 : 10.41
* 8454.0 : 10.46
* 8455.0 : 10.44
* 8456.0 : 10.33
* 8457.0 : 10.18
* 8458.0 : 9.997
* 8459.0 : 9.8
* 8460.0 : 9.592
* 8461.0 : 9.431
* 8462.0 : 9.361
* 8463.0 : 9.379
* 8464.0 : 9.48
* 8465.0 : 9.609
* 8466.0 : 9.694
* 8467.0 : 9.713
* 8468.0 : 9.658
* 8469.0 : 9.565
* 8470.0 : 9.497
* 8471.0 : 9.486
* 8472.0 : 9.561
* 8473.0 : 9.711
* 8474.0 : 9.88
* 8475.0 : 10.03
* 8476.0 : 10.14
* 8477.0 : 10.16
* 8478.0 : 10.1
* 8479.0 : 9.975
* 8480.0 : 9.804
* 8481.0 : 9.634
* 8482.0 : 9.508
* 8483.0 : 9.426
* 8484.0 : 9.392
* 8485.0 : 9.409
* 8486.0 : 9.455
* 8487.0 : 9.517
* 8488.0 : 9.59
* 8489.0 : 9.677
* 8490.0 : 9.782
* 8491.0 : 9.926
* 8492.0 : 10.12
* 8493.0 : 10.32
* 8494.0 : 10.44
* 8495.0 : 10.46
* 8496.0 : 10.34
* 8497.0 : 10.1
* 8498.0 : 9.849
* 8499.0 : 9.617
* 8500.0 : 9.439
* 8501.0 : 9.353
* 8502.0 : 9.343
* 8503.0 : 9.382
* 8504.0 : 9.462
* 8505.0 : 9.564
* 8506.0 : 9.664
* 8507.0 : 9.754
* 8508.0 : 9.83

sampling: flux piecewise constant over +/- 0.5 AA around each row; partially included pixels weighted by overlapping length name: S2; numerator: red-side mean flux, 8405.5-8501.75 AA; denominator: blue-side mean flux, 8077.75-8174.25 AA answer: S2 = 0.9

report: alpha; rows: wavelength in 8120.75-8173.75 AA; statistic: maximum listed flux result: 14.56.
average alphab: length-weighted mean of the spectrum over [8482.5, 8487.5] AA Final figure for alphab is 9.44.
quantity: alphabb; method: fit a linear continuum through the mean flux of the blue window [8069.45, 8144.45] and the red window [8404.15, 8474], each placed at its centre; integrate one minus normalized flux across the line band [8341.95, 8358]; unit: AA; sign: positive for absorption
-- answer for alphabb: 0.9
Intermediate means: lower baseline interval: 9.78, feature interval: 9.21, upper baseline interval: 9.71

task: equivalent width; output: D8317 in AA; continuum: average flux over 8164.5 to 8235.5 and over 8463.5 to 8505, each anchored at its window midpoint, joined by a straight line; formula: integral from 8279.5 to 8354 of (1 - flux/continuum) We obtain 5.84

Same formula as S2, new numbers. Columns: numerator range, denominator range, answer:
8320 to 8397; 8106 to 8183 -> 0.91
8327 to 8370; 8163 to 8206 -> 0.81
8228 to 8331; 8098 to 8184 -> 0.91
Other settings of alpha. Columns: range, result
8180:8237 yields 13.46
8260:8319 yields 11.71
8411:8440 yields 10.26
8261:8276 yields 9.893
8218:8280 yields 10.25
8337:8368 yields 9.641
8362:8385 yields 9.934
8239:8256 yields 10.01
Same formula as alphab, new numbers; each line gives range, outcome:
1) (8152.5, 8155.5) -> 9.95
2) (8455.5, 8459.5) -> 10.1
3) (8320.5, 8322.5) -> 9.55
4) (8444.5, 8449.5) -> 9.7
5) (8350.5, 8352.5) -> 9.34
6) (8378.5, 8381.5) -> 9.78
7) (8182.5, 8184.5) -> 13.2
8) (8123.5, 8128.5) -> 9.68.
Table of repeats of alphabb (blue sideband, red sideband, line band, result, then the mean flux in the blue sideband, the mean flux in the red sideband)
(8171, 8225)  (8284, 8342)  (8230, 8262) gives 2.2 AA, 10.6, 9.57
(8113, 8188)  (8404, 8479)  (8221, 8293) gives 4.3 AA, 10.8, 9.74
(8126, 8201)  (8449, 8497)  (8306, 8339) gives 3.0 AA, 10.9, 9.85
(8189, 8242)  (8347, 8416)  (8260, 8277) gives 0.8 AA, 9.92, 9.73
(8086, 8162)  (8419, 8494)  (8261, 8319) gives 0.9 AA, 9.91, 9.66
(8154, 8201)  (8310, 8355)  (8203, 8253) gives 4.8 AA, 11.5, 9.37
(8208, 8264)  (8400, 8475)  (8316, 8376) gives 1.6 AA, 9.66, 9.74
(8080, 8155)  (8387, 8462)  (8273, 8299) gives -0.9 AA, 9.84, 9.79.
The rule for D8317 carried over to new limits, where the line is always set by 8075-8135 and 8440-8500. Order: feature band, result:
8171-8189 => -3.8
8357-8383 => 0.7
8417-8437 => 0.8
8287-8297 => -0.1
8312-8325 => 0.6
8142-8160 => -0.2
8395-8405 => -0.2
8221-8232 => -0.1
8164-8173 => -3.5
